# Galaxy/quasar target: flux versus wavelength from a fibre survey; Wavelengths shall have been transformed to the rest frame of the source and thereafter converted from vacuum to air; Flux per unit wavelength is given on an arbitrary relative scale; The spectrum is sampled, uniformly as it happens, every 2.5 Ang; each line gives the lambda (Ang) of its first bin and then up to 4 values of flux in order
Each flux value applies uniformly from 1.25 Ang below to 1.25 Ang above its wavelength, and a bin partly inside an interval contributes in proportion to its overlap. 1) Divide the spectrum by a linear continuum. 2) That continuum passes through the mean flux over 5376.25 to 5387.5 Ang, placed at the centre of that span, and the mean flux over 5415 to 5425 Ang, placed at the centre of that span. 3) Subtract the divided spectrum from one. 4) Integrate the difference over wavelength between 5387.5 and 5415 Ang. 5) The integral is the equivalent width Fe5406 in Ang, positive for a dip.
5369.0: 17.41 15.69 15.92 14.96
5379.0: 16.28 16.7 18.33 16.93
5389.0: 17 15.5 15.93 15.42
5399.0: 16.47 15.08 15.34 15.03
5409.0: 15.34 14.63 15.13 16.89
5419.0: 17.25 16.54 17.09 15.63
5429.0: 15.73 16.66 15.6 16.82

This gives 2.10 Ang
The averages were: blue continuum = 16.8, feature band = 15.6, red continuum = 16.9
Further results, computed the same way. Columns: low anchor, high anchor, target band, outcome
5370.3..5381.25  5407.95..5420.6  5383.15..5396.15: -0.6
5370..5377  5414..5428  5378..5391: -0.9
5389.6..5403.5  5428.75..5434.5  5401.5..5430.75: 0.1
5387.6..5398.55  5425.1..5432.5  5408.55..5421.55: 0.0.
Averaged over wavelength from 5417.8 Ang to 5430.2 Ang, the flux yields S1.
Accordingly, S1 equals 16.4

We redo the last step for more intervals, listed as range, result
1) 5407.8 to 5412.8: 15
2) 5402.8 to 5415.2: 15.1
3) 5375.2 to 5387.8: 16.6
